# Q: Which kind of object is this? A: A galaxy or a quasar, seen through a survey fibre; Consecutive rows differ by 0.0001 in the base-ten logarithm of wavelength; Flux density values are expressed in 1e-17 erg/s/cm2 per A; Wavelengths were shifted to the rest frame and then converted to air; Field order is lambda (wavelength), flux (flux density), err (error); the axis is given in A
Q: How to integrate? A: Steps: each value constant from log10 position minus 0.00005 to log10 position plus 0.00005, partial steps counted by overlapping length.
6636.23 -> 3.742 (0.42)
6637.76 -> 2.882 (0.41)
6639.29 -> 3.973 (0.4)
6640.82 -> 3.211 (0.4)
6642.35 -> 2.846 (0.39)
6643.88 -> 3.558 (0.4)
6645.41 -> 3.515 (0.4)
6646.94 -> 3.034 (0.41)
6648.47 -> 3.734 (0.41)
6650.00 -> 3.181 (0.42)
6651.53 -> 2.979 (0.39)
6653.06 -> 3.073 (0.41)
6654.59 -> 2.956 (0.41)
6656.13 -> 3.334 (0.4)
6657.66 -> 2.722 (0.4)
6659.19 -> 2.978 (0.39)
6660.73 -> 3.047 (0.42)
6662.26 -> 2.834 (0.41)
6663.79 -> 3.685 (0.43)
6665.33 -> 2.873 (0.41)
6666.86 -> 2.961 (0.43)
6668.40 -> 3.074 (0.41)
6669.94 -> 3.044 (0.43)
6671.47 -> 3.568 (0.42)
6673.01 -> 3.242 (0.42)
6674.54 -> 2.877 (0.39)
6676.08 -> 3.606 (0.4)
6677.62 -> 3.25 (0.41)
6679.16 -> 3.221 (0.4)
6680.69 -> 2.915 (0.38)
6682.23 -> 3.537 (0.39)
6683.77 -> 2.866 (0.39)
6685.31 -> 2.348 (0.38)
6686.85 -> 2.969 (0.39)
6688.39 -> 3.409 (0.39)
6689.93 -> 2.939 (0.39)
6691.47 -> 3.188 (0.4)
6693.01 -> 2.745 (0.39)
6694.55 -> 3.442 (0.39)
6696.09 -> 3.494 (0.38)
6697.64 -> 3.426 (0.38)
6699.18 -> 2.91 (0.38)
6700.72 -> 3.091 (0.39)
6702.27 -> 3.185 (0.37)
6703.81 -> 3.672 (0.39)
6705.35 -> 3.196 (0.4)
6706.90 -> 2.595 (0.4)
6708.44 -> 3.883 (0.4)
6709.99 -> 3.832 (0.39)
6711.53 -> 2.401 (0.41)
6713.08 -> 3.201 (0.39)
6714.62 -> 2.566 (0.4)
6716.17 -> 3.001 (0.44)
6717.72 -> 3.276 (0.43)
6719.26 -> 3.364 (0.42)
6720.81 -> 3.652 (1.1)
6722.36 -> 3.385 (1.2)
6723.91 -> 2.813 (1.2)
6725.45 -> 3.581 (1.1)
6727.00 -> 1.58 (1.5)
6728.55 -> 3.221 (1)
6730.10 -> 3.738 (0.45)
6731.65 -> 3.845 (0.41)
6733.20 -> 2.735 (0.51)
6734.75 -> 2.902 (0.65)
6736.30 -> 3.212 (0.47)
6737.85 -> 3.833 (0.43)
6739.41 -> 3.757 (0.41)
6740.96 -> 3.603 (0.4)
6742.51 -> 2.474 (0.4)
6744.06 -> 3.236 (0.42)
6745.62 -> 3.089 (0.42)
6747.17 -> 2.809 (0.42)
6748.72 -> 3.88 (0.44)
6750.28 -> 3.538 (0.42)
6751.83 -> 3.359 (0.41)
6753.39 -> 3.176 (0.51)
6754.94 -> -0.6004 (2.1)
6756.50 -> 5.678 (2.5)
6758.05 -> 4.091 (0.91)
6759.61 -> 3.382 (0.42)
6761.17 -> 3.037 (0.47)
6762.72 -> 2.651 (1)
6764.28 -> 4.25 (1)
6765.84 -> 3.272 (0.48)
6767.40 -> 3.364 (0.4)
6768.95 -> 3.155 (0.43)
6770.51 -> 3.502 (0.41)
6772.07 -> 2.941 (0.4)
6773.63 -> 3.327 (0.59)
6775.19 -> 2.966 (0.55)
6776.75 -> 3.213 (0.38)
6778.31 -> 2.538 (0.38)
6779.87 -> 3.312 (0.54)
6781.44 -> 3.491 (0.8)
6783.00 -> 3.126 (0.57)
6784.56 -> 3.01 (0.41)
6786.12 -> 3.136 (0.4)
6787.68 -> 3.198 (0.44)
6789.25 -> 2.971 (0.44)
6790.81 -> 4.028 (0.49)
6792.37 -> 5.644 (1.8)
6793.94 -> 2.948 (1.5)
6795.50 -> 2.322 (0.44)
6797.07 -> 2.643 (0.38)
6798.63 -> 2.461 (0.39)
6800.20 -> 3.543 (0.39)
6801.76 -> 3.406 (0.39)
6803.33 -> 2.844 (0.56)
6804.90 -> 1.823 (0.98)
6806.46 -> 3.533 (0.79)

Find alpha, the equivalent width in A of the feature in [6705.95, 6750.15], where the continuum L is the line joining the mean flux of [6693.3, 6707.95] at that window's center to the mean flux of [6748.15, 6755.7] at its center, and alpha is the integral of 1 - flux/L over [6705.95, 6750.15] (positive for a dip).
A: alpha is -4.5 A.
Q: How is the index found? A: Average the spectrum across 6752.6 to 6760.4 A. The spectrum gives 3.14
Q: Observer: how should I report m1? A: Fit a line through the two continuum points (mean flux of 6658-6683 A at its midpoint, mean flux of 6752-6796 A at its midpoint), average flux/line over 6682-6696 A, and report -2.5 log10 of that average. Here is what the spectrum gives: 0.04 mag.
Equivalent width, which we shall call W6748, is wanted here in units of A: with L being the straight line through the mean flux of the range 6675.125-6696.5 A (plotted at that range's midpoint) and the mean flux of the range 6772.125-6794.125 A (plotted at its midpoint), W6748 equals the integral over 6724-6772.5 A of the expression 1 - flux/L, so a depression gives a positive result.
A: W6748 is 0.6 A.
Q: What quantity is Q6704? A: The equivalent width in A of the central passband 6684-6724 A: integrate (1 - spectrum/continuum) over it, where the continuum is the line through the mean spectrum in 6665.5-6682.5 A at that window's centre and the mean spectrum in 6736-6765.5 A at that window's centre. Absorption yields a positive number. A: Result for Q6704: 0.89 A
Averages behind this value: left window 3.19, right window 3.29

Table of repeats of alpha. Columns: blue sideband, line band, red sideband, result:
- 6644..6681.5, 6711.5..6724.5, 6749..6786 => 0.30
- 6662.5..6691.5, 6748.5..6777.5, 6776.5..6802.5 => -0.46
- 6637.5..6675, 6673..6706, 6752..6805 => 0.21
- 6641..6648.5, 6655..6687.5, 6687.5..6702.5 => 1.40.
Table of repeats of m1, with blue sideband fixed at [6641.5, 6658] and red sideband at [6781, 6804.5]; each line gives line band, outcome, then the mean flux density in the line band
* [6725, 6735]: 0.045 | 3.08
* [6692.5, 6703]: 0.002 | 3.19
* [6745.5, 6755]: 0.082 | 2.98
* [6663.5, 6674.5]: 0.010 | 3.16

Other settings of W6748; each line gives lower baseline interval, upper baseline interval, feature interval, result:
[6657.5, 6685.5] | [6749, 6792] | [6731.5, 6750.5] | -0.4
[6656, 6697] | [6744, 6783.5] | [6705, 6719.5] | 0.2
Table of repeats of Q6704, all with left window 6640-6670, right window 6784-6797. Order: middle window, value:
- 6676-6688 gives 0.42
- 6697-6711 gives -0.31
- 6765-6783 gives 0.82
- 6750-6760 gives 0.30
